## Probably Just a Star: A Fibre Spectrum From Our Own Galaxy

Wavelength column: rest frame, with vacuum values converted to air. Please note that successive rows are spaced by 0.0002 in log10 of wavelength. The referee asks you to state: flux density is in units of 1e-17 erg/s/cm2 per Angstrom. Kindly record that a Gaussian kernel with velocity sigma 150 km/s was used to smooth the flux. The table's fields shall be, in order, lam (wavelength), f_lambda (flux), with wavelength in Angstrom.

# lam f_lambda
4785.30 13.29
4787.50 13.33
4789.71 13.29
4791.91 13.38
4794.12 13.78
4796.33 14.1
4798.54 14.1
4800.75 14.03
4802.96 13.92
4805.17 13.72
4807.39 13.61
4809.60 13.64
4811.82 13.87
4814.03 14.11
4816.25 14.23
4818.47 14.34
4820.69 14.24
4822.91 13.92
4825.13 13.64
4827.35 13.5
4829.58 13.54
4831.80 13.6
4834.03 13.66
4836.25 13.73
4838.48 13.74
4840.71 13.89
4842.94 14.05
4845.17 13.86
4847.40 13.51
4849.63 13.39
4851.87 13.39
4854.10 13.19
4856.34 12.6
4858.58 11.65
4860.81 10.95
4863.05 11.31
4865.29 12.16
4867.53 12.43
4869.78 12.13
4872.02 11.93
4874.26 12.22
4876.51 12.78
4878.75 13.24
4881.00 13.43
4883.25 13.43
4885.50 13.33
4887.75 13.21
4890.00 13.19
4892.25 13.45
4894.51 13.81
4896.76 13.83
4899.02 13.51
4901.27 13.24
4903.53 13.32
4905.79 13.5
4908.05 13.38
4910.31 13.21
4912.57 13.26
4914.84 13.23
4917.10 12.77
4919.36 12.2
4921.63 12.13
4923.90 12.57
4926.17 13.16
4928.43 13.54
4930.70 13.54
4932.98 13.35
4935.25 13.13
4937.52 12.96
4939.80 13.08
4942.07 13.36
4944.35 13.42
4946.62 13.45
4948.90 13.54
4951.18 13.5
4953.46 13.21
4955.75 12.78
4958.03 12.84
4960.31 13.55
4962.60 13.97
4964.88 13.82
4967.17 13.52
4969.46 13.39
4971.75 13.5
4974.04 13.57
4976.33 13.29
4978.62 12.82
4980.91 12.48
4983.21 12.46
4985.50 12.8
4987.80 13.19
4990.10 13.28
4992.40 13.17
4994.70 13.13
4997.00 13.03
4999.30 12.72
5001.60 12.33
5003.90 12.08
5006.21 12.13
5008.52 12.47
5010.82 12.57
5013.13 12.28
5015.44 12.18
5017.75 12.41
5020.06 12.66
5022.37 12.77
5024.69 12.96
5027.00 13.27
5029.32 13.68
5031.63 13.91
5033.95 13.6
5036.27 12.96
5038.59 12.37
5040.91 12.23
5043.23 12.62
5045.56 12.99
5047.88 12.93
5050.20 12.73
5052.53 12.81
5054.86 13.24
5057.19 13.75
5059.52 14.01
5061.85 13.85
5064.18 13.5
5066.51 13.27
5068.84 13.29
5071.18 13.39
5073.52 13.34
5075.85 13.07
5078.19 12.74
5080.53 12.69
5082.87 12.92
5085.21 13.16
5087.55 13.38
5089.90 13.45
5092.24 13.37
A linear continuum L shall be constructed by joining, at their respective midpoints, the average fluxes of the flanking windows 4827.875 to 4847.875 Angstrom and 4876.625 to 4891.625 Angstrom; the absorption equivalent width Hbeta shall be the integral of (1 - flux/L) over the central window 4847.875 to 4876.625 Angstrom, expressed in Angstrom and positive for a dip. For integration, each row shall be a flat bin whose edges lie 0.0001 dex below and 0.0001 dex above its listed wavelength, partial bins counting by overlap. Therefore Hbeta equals 2.5 Angstrom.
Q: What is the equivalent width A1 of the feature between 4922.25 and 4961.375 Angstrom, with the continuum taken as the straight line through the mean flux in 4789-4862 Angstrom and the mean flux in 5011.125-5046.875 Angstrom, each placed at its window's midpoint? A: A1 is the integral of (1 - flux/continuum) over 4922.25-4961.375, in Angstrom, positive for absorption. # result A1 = -0.2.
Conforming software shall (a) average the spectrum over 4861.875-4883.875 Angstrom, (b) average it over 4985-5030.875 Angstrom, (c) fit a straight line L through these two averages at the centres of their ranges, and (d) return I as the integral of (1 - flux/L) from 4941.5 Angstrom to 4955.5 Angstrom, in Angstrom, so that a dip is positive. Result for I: -0.81 Angstrom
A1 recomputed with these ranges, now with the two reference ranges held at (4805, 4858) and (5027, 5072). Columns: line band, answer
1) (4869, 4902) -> 1.1 Angstrom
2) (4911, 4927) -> 0.9 Angstrom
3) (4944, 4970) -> 0.0 Angstrom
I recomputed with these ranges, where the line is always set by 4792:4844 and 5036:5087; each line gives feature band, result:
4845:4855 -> 0.2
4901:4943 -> 1.3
